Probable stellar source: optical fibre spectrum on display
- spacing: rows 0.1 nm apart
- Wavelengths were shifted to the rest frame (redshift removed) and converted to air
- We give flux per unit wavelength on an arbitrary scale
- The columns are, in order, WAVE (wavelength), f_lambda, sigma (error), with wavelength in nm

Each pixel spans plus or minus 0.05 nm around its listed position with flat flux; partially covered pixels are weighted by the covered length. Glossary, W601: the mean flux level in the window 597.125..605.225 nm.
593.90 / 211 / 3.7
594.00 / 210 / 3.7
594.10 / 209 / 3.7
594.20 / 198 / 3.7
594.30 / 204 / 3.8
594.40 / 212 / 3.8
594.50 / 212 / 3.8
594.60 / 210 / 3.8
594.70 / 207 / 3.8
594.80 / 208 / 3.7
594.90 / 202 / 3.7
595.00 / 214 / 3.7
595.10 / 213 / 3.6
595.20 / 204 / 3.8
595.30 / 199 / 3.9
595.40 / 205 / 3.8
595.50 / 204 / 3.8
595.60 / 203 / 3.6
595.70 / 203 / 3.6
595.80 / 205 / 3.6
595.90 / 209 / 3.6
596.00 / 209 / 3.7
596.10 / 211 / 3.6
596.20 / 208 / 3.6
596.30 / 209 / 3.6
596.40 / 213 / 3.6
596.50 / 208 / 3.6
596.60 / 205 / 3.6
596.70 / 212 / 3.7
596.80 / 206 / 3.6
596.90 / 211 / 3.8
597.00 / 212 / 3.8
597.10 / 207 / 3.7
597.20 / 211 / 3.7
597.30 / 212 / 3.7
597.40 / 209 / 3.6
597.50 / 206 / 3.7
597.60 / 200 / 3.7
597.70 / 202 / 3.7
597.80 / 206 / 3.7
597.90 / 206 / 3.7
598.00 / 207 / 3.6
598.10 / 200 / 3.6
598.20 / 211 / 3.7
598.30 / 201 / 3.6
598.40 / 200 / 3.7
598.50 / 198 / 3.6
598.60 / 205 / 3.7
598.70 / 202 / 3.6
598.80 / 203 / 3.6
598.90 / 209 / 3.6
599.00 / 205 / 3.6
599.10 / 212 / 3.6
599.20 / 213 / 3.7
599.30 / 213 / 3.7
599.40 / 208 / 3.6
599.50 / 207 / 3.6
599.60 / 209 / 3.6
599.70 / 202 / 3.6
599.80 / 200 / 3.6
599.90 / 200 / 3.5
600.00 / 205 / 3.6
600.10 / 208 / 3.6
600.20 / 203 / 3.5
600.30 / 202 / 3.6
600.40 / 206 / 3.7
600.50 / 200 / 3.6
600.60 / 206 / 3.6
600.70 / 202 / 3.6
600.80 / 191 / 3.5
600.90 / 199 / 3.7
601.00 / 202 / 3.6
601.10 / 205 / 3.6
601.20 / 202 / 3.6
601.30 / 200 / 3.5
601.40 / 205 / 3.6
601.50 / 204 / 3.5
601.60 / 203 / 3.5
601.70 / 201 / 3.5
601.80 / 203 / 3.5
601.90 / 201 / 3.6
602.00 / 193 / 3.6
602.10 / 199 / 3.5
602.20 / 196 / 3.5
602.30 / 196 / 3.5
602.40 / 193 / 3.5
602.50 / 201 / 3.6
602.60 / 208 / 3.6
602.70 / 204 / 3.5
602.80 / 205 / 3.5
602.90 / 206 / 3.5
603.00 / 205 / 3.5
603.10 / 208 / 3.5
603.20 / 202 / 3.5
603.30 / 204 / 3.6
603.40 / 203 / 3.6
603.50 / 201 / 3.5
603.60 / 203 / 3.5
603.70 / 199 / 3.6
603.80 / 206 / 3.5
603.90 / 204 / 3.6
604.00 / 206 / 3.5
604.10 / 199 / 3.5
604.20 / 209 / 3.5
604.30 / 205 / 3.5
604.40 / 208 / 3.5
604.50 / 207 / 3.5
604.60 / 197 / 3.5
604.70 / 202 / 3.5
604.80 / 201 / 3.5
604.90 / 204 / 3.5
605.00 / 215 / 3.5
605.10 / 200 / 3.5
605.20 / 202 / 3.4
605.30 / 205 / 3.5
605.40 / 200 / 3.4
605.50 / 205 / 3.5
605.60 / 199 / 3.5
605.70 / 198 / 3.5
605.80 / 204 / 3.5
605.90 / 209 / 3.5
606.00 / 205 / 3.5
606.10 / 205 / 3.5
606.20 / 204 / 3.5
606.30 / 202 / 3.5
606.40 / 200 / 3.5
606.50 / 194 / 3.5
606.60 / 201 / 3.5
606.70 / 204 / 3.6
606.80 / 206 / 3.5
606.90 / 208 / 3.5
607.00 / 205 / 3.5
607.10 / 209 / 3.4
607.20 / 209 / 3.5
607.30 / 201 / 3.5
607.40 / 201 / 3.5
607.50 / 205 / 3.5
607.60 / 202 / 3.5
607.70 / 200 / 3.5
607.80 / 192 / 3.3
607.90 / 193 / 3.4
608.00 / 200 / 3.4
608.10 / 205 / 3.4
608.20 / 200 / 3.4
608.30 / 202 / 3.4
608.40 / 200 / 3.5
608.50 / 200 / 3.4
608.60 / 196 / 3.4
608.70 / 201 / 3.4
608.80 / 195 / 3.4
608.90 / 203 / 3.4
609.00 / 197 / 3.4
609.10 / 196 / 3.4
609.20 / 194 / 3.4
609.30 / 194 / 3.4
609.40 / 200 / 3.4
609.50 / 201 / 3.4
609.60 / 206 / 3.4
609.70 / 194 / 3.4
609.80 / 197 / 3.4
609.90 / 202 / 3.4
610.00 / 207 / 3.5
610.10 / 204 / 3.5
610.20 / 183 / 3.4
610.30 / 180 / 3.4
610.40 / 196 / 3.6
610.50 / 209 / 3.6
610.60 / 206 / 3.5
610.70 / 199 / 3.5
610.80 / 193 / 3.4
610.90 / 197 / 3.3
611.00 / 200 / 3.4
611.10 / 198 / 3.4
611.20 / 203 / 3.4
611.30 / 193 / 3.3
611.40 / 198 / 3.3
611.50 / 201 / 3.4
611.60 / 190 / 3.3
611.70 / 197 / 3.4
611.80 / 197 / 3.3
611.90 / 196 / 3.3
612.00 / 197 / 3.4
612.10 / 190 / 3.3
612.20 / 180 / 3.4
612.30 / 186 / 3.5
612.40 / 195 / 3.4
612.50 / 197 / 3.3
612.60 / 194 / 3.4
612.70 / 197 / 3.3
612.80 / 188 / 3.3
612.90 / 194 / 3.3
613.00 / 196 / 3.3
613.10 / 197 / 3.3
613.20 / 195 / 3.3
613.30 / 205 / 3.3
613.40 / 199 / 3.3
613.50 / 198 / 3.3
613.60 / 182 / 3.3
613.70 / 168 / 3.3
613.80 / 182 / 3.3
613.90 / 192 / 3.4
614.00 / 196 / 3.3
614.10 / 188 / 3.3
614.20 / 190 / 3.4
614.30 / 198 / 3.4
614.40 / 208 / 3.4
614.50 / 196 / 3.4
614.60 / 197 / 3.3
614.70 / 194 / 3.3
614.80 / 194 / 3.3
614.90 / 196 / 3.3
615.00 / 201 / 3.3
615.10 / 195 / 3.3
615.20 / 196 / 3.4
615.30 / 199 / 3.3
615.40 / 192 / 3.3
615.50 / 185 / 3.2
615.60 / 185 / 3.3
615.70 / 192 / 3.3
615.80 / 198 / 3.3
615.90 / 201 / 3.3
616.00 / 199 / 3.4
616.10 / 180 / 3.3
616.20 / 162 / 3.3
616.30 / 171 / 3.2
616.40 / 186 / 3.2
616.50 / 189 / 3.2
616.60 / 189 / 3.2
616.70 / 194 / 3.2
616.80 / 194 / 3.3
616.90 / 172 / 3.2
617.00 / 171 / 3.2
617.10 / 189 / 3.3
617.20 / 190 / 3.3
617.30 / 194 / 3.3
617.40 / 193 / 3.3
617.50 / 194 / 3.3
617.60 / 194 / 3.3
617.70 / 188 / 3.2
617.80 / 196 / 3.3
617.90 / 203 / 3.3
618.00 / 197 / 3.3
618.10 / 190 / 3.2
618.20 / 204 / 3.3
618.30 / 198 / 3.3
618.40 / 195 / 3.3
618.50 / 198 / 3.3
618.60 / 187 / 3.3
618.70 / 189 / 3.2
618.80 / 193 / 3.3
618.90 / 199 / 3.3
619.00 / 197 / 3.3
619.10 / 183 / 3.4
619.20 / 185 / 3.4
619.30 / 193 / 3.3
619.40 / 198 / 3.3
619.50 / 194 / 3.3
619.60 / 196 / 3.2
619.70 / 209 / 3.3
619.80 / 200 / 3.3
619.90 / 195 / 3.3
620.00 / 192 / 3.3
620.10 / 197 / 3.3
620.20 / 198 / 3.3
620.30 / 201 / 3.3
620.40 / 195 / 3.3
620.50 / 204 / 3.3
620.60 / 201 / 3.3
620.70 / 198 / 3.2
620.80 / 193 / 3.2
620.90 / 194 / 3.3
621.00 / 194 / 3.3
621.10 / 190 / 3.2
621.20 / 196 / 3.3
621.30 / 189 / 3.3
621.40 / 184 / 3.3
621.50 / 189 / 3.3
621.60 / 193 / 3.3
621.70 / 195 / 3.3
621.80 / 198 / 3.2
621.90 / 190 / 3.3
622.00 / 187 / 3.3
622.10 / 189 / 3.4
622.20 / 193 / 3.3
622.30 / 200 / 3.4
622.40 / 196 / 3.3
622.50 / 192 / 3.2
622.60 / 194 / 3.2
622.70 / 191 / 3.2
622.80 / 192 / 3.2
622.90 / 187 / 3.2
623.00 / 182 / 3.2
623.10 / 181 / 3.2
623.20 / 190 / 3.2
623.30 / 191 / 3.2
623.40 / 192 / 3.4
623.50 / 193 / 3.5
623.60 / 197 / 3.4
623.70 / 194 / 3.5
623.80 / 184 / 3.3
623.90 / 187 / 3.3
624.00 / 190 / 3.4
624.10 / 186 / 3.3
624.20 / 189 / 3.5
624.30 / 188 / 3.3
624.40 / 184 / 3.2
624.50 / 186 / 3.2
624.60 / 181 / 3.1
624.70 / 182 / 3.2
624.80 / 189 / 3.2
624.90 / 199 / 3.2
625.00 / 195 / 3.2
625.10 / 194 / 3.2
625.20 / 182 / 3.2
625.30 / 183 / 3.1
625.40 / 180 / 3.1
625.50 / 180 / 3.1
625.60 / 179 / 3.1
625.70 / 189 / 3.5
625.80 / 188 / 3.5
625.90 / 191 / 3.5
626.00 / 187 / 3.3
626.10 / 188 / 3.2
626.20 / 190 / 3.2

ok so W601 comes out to 204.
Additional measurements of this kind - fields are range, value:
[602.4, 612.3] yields 201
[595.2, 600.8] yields 206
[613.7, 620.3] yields 192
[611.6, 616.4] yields 192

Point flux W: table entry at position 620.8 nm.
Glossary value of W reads 193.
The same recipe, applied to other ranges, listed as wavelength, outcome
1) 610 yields 207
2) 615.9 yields 201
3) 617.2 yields 190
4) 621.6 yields 193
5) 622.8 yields 192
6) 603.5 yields 201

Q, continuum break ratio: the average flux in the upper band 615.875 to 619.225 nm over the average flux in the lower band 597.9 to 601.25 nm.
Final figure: 0.93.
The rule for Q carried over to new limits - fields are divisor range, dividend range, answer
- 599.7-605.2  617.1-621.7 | 0.96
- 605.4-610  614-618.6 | 0.95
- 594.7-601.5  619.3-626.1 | 0.93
